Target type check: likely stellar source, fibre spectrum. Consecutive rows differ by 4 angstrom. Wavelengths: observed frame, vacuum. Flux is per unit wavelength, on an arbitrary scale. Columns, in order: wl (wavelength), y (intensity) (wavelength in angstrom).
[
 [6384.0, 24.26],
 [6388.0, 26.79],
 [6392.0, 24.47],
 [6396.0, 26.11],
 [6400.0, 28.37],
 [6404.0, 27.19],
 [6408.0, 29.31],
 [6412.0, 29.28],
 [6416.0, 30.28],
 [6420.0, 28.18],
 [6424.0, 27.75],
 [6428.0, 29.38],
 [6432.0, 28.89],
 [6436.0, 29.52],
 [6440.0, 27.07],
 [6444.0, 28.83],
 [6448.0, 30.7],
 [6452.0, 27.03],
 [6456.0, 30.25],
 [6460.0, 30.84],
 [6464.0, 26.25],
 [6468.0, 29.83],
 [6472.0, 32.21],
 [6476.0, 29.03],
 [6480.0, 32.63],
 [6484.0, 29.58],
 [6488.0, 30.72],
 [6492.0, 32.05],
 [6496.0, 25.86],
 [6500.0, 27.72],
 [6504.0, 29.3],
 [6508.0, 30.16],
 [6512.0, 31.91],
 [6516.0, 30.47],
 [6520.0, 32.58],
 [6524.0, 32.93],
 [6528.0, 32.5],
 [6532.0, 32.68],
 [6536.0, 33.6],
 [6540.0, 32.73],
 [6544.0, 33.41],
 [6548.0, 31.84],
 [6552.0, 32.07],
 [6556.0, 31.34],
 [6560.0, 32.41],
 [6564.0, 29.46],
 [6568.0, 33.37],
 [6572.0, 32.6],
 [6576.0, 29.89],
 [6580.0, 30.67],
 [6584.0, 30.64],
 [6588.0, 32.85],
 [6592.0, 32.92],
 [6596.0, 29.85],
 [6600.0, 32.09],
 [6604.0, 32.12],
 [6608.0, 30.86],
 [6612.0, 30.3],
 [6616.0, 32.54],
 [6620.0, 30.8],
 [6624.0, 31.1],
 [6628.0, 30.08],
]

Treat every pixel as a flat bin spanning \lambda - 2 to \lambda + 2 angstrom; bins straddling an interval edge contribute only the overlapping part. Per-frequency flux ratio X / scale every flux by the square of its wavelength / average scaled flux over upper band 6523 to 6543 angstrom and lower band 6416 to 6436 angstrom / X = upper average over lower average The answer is 1.18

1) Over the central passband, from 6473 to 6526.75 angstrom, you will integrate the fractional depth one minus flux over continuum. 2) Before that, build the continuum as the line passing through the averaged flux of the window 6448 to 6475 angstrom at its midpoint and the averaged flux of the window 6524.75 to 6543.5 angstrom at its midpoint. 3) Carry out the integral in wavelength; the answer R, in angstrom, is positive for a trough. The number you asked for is 1.5 angstrom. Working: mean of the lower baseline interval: 29.5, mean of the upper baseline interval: 32.9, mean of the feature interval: 30.4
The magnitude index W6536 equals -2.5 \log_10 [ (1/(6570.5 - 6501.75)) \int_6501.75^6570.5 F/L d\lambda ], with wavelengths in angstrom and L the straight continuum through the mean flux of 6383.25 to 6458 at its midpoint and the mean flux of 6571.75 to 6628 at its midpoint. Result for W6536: -0.06 mag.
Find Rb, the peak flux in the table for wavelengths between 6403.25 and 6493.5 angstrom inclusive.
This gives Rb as 32.63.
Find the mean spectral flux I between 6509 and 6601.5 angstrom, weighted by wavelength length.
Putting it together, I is 31.9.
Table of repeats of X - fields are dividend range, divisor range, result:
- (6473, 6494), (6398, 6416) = 1.10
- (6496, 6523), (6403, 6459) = 1.07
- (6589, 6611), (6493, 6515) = 1.11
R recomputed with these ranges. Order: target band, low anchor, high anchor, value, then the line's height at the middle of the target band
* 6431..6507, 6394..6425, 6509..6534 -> 2.3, 30.3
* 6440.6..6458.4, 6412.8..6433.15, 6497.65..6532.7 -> 0.3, 29.5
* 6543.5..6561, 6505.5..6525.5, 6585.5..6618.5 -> -0.3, 31.6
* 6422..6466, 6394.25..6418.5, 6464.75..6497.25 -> 0.8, 29.3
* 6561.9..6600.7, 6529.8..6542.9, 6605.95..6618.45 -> 0.7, 32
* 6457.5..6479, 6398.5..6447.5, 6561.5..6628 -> -0.3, 29.4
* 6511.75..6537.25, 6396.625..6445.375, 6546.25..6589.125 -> -1.4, 30.7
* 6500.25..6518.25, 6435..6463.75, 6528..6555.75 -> 0.6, 31.3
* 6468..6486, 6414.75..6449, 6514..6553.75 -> -0.2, 30.5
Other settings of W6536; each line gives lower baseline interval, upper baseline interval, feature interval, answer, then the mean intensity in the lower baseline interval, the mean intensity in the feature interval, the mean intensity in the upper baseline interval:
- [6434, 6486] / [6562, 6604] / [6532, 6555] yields -0.062 mag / 29.5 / 32.7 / 31.5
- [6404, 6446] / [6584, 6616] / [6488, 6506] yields 0.036 mag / 28.8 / 29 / 31.6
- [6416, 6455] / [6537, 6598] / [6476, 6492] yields -0.037 mag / 28.7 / 30.9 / 31.8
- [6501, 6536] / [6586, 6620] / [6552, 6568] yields 0.004 mag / 31.6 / 31.5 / 31.6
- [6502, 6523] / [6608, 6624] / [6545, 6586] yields -0.014 mag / 31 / 31.5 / 31.2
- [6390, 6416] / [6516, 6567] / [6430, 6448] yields 0.002 mag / 27.7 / 28.8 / 32.2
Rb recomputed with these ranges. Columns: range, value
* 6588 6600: 32.92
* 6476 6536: 33.6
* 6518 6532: 32.93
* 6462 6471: 29.83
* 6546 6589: 33.37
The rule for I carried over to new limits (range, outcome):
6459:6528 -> 30.3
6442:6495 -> 29.9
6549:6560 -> 31.8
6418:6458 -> 28.8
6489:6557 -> 31.4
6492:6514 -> 29.3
